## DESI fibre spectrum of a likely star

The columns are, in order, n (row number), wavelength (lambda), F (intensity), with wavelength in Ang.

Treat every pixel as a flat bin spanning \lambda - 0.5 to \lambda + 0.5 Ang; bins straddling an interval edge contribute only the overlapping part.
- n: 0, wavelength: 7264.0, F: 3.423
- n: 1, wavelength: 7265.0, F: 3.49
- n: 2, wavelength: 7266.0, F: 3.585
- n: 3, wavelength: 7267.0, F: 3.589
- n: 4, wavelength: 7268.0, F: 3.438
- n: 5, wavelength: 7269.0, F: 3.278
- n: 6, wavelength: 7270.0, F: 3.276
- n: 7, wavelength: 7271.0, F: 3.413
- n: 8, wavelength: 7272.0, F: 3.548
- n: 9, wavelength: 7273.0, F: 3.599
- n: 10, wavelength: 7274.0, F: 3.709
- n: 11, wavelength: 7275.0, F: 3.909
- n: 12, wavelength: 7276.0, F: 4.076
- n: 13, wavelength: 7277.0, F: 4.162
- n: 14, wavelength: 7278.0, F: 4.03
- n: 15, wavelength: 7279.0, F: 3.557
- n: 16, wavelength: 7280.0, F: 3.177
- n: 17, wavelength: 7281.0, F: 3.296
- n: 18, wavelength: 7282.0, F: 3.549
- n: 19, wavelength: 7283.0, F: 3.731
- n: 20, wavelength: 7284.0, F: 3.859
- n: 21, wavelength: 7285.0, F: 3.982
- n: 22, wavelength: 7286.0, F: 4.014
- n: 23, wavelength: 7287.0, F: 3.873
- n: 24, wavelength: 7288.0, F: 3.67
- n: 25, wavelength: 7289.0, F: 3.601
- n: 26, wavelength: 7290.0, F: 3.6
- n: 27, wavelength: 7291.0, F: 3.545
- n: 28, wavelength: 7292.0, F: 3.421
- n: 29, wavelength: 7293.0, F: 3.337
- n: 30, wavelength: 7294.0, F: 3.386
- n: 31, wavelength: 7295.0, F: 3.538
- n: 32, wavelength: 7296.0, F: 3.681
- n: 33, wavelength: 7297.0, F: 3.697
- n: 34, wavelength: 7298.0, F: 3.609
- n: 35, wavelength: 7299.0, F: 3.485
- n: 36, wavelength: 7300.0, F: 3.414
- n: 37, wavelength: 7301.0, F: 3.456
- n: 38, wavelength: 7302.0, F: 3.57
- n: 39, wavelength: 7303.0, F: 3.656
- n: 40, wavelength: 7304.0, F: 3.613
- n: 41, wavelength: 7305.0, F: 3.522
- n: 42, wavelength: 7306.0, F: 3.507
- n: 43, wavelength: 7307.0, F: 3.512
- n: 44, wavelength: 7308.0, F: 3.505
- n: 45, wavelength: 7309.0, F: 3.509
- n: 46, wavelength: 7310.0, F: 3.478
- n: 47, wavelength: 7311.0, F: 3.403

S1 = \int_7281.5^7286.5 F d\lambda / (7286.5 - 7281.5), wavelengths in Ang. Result 3.83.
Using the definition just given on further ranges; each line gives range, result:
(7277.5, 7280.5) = 3.59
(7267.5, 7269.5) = 3.36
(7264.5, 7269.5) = 3.48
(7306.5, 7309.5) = 3.51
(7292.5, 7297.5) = 3.53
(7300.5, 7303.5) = 3.56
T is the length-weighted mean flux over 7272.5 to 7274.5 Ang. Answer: 3.65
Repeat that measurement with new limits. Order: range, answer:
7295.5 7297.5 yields 3.69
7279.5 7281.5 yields 3.24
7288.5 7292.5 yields 3.54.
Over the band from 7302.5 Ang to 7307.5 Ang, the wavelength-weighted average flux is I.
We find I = 3.56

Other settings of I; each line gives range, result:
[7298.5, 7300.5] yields 3.45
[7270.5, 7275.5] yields 3.64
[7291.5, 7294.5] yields 3.38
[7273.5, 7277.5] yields 3.96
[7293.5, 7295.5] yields 3.46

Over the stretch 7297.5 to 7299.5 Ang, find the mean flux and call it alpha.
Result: 3.55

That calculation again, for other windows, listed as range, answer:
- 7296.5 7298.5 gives 3.65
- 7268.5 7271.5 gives 3.32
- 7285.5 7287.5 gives 3.94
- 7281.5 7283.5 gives 3.64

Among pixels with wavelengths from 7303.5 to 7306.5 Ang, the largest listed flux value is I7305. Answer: 3.613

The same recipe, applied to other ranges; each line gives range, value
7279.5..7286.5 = 4.014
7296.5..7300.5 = 3.697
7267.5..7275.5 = 3.909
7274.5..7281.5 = 4.162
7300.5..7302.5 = 3.57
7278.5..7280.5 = 3.557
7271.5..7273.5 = 3.599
